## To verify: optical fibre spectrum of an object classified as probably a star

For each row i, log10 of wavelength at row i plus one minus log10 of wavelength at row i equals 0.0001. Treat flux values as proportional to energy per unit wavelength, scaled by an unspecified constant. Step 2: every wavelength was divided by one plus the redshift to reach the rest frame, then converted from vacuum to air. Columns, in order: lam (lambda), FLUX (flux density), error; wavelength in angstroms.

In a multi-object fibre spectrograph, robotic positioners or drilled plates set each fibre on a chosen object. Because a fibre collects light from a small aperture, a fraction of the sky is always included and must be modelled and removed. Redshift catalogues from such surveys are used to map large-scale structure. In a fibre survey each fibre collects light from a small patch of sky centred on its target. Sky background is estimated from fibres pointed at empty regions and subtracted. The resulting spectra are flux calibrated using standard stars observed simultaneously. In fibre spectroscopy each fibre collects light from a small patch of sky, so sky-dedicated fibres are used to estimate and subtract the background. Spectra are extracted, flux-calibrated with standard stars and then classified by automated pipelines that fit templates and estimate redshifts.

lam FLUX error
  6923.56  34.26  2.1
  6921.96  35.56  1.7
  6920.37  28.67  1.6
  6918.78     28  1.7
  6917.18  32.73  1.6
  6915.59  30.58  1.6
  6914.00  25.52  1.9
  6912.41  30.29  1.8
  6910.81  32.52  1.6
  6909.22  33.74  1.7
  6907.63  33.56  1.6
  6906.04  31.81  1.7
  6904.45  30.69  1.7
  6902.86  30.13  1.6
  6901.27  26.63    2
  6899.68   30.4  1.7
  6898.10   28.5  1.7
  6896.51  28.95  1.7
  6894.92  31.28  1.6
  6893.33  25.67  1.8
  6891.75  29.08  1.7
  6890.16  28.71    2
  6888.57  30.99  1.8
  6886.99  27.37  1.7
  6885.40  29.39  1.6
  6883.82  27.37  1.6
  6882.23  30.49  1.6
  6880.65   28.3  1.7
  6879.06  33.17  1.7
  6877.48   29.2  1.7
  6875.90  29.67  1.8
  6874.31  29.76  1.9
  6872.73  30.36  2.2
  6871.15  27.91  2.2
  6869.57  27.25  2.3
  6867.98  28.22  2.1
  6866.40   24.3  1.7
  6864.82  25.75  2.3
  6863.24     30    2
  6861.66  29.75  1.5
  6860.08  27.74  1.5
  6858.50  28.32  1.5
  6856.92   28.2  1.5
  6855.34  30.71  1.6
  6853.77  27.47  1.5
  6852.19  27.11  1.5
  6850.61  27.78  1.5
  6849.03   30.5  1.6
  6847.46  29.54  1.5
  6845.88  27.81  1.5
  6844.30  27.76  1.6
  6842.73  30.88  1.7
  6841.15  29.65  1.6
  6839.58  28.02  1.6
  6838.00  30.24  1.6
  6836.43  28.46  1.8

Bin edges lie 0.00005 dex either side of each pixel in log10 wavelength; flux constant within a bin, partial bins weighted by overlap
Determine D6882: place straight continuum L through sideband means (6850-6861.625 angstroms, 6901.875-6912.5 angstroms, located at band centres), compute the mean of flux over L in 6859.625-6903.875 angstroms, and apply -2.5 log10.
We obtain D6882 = 0.05 mag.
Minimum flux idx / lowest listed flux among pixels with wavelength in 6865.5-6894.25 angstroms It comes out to 24.3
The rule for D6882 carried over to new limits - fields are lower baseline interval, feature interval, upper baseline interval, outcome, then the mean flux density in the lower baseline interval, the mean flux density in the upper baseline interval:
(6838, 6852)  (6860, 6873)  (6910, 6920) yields 0.05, 29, 29.9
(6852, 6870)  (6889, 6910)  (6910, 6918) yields -0.01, 27.9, 30.3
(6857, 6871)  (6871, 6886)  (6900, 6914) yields -0.03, 27.7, 30.8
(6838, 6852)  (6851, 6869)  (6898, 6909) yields 0.05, 29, 30.6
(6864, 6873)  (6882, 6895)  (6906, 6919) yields 0.01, 27.1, 31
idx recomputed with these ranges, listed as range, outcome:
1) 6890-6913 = 25.67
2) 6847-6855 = 27.11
